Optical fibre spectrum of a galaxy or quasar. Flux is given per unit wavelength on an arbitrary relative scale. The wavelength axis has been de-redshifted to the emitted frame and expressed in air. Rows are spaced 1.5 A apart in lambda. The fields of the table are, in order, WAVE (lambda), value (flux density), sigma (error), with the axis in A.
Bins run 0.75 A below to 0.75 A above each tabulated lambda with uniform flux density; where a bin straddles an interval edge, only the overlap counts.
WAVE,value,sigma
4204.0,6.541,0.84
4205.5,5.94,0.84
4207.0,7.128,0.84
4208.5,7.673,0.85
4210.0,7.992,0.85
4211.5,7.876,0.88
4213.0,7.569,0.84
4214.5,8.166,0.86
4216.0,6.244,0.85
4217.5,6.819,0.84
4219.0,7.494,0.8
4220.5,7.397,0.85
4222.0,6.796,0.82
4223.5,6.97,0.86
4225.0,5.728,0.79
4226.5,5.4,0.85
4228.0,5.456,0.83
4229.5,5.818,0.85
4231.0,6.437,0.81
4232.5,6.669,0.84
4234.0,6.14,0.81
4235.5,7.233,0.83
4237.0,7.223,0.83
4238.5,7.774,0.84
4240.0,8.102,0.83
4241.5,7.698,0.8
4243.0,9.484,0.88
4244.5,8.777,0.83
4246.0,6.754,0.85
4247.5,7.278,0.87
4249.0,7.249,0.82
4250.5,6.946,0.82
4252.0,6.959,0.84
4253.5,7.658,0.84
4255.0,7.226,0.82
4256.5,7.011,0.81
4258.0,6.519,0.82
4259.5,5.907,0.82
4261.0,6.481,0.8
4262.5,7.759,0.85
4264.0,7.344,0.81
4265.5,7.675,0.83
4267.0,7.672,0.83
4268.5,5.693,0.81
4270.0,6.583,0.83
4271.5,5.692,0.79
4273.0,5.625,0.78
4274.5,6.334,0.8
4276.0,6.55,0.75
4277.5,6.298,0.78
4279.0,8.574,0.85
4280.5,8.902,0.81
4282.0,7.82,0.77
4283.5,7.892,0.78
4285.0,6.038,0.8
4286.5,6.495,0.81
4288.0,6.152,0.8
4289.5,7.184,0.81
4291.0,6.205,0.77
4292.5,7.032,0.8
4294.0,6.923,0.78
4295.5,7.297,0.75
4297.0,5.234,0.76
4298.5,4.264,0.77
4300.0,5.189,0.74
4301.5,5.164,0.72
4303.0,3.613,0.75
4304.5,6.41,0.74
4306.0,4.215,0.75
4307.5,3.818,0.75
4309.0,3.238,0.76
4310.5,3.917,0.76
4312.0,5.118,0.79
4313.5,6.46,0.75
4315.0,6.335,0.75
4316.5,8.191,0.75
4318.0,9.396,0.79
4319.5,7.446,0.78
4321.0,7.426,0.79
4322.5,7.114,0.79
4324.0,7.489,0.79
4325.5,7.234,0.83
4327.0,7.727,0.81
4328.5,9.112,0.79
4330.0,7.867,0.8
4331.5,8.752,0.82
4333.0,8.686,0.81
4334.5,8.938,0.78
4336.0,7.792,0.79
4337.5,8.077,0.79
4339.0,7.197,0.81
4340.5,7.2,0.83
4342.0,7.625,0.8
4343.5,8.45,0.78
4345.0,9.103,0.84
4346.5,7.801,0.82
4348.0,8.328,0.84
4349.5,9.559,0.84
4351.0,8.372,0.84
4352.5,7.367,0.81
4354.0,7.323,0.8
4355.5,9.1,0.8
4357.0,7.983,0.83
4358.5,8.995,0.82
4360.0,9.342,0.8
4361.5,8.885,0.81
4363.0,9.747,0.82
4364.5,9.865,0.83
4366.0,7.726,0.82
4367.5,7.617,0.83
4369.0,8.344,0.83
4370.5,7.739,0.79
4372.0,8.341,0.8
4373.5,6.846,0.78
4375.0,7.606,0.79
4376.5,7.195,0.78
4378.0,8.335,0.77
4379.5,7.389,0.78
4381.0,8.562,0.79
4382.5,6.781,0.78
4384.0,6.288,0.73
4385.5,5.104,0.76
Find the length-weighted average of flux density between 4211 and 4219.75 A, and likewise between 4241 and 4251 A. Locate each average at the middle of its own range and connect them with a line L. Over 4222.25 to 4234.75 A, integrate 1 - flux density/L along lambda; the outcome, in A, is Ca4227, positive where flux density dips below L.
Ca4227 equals 2.4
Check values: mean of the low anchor 7.35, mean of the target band 6.11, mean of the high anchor 7.76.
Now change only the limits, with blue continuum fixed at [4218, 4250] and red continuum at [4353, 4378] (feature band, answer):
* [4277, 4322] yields 8.1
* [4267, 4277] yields 1.6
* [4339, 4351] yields -0.2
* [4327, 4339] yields -0.5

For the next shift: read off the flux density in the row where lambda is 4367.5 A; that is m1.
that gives 7.617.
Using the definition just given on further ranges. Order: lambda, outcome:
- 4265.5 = 7.675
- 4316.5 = 8.191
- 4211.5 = 7.876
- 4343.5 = 8.45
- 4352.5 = 7.367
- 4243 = 9.484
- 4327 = 7.727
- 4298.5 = 4.264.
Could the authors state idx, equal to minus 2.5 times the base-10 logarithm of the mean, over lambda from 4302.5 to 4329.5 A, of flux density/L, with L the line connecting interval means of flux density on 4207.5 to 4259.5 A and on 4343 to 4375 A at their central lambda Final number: 0.242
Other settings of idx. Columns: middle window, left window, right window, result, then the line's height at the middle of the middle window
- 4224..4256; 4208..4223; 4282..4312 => -0.03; 6.86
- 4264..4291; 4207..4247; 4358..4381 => 0.10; 7.54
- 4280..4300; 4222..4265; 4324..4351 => 0.14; 7.59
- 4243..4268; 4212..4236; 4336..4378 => -0.04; 7.02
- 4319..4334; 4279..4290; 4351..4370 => 0.01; 7.97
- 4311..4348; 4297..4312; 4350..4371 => -0.24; 6.28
